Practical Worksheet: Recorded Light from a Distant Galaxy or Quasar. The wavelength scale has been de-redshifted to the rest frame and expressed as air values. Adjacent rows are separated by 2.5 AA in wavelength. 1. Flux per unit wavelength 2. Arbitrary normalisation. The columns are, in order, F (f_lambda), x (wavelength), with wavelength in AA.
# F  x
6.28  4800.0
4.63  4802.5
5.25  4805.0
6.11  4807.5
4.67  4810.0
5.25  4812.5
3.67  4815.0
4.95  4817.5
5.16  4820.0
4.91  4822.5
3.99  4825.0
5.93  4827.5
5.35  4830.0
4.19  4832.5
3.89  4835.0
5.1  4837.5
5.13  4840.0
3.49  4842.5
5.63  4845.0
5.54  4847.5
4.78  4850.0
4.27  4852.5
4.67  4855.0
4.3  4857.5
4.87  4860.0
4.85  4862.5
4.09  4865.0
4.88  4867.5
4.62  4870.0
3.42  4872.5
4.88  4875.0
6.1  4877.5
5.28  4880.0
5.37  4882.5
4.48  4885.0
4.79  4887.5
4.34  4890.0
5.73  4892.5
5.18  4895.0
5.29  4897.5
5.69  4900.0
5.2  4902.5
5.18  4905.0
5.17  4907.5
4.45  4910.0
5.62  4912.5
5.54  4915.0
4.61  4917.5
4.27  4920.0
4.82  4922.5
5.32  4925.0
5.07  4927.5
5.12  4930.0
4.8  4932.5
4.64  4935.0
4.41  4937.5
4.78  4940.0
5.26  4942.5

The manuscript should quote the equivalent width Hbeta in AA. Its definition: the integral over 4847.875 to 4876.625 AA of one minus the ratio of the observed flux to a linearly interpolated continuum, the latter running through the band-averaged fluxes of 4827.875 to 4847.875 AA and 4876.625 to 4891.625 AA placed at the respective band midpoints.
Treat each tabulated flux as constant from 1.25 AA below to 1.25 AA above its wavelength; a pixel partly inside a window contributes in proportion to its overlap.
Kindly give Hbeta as 2.2 AA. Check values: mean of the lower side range 4.81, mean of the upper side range 5.05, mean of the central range 4.56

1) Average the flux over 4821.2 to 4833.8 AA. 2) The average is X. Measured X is 4.87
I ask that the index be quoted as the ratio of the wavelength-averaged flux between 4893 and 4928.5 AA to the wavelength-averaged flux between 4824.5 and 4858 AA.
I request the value 1.07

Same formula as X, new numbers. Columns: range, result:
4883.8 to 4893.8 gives 4.84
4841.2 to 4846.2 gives 4.55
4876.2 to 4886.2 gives 5.31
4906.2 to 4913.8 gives 5.08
